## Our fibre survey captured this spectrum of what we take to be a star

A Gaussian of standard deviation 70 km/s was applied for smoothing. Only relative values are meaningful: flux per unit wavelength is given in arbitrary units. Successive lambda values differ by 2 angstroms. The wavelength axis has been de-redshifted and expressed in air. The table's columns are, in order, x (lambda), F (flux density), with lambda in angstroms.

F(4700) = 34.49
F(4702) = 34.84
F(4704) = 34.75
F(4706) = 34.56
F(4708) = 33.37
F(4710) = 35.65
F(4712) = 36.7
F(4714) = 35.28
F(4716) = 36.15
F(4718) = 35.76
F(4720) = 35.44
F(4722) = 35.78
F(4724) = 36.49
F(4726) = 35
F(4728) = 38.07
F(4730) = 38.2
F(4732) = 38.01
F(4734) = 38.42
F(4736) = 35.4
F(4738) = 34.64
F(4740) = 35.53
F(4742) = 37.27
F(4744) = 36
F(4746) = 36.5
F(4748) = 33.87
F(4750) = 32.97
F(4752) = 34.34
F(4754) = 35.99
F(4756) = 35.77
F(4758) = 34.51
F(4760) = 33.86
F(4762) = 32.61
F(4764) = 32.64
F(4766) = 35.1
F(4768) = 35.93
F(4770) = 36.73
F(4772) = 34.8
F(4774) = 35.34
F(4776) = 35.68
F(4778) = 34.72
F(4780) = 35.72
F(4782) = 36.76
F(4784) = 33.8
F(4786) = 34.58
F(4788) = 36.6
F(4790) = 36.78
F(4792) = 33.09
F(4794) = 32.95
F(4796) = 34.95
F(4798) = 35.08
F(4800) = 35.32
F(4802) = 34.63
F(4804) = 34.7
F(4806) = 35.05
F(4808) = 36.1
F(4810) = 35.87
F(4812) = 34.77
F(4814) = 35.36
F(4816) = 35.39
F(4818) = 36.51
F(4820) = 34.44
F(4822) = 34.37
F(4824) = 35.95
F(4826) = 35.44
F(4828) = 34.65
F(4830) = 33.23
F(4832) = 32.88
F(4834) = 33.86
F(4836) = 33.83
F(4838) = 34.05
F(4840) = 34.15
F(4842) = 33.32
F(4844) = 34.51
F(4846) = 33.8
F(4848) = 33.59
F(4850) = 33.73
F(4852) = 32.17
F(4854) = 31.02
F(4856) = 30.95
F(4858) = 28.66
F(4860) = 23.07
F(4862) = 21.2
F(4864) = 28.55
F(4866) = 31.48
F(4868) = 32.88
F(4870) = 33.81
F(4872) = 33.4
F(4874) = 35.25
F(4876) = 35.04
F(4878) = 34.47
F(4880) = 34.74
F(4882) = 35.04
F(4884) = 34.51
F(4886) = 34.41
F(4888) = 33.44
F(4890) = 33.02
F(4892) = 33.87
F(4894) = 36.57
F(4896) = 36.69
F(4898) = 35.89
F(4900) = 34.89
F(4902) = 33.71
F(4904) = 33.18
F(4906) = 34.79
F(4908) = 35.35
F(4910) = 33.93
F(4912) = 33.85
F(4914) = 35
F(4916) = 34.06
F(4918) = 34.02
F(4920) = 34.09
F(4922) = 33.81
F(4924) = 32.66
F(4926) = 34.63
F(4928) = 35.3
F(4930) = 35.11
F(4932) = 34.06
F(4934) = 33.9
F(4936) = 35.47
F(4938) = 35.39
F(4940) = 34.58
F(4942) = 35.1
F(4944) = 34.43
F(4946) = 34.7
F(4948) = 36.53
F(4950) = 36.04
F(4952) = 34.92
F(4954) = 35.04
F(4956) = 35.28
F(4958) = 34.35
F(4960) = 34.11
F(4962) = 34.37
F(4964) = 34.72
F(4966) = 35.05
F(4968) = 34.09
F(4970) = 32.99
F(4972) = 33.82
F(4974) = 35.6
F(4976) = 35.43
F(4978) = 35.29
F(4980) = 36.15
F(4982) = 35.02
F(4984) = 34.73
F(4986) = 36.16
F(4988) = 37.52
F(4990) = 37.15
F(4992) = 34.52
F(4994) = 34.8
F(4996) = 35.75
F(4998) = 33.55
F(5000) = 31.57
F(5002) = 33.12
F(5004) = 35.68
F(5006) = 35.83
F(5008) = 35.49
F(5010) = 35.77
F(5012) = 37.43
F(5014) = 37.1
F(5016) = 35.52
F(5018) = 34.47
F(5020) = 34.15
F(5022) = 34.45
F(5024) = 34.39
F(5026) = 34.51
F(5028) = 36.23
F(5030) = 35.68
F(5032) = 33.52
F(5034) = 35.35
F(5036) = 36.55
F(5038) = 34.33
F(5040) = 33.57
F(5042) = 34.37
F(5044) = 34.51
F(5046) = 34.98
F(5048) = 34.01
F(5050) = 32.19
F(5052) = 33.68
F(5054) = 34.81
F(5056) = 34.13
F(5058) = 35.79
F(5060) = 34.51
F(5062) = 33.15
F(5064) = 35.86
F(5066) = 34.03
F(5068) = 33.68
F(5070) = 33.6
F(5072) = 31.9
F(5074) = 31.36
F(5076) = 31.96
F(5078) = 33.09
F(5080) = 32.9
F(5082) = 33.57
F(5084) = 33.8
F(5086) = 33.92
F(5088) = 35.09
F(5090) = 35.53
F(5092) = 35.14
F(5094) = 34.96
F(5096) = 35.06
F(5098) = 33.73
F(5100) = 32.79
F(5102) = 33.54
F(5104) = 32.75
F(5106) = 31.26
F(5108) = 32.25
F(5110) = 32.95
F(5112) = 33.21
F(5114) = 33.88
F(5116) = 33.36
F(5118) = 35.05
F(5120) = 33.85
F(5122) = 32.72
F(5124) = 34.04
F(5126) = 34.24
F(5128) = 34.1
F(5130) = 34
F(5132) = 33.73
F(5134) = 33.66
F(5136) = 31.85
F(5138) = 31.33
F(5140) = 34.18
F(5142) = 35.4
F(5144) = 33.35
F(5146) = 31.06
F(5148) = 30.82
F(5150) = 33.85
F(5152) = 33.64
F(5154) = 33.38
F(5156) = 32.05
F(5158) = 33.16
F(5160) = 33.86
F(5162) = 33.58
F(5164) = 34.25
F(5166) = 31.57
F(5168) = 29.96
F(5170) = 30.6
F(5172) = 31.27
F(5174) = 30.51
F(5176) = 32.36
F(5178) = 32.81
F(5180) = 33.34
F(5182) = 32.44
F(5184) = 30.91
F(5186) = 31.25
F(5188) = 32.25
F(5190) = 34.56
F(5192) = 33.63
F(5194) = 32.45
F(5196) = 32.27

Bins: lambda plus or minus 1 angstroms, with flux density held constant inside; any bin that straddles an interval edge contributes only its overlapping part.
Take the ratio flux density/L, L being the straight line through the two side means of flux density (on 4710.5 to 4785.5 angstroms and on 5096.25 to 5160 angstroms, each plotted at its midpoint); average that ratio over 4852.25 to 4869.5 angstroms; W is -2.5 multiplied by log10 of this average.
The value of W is 0.21 mag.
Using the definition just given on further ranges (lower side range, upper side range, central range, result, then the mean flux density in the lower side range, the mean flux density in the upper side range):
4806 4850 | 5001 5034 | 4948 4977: 0.01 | 34.6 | 35.2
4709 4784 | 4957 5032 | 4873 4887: 0.02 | 35.6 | 35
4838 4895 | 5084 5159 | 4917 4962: -0.06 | 32.5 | 33.5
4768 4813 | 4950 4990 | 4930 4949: 0.01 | 35.2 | 35.1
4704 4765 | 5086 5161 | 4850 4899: 0.07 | 35.5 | 33.5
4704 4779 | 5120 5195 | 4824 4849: 0.03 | 35.5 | 32.8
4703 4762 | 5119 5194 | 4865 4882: 0.02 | 35.6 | 32.8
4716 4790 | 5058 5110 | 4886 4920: 0.01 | 35.5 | 33.6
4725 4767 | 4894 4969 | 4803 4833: 0.01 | 35.5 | 34.7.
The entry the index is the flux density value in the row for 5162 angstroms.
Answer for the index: 33.58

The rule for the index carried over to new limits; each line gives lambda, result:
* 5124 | 34.04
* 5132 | 33.73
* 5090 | 35.53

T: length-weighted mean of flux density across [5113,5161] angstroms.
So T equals 33.4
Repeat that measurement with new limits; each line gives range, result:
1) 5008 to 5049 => 35.1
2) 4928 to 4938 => 34.8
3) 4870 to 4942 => 34.5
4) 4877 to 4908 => 34.6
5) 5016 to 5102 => 34.2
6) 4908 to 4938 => 34.4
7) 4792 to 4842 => 34.7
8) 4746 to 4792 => 35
